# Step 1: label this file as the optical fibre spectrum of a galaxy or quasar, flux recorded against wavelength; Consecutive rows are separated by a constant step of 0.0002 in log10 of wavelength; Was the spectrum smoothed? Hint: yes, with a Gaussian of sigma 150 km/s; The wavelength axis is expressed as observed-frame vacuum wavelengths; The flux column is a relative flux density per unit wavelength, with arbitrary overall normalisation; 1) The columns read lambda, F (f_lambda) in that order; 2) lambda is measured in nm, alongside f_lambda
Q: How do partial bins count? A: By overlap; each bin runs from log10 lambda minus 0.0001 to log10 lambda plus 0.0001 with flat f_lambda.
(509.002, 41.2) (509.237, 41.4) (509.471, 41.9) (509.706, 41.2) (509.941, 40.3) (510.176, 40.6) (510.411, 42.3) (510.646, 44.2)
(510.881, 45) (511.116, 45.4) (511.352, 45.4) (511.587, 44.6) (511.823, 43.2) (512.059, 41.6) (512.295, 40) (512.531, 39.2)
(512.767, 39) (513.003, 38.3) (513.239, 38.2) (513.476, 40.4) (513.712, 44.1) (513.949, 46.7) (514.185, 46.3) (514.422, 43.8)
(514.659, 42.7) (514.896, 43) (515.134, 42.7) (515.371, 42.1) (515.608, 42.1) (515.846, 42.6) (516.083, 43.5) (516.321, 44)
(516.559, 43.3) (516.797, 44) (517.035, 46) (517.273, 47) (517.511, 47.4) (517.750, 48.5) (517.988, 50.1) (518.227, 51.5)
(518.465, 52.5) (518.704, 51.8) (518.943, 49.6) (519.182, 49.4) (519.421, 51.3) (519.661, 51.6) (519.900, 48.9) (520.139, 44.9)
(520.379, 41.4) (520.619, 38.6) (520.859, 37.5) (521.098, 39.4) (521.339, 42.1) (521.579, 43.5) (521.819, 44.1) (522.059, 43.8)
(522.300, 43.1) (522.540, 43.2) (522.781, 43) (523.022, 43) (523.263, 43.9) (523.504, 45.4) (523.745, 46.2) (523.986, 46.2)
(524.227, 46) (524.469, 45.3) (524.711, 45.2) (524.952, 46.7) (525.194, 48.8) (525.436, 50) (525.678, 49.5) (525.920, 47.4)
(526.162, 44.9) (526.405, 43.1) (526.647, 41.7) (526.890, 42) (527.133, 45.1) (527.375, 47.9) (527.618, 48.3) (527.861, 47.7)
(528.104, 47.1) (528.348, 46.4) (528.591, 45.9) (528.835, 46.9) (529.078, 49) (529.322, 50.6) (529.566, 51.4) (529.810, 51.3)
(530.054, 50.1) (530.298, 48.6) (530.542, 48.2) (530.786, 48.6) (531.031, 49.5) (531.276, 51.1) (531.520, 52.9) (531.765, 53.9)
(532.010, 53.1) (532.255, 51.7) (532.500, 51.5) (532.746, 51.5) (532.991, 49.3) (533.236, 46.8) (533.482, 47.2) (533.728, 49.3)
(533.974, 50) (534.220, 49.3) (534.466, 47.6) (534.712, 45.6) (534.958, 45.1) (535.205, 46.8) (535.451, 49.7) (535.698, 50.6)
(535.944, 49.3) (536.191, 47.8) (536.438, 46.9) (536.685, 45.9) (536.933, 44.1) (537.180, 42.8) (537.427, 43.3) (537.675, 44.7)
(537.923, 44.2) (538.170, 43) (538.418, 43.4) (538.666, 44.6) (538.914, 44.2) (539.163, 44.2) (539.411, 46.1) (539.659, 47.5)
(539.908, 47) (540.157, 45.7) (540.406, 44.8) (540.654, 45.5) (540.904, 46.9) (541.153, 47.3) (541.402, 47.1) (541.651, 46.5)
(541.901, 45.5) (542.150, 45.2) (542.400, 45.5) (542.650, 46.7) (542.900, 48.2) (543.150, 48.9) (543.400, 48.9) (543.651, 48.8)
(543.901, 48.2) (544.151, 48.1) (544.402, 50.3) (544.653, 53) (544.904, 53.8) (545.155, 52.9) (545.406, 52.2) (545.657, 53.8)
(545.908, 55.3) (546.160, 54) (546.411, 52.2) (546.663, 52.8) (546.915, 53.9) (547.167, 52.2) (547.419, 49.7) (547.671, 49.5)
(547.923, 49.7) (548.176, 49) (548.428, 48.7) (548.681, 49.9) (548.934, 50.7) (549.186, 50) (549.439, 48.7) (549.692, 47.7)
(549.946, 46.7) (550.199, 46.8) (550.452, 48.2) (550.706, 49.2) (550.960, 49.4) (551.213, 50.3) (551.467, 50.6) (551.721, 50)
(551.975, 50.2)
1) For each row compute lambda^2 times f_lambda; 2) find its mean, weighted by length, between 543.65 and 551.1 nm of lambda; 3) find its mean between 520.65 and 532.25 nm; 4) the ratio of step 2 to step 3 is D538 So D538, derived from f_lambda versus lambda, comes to 1.2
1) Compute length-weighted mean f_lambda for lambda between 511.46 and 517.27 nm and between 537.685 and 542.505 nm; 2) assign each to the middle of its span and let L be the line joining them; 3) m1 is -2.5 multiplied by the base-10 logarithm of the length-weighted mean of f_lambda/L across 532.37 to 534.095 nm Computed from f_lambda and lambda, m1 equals -0.11 mag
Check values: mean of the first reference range 42.7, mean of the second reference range 45.5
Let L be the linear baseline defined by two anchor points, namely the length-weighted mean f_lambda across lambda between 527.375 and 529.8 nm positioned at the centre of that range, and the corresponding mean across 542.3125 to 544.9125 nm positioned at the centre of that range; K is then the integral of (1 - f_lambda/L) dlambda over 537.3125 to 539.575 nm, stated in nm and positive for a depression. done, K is 0.21 nm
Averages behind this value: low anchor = 48.3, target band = 44.3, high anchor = 49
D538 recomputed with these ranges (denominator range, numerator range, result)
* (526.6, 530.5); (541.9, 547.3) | 1.13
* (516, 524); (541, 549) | 1.20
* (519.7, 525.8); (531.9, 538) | 1.12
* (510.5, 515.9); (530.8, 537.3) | 1.24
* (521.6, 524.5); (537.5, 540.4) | 1.07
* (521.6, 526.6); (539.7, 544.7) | 1.12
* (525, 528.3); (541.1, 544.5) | 1.09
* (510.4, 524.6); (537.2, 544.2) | 1.13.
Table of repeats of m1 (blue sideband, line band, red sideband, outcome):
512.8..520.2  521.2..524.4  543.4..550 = 0.064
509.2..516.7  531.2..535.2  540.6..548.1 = -0.055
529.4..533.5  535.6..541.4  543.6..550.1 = 0.113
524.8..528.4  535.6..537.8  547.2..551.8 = 0.036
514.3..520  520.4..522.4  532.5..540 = 0.127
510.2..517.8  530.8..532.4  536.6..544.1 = -0.153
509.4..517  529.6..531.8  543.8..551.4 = -0.083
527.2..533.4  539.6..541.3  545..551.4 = 0.085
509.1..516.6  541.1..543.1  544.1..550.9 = 0.065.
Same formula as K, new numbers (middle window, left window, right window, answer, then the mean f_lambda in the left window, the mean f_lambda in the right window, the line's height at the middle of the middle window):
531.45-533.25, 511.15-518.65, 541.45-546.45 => -0.15 nm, 44.1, 49.8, 47.5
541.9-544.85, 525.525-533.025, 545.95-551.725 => 0.08 nm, 48.6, 50.1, 49.7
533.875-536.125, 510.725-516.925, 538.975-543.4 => -0.13 nm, 42.8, 46.4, 45.6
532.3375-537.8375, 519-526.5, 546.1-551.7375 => -0.01 nm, 45.1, 49.9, 47.4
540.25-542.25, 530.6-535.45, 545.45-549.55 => 0.17 nm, 49.5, 51.3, 50.5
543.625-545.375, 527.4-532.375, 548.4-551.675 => -0.06 nm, 49.6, 49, 49.2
